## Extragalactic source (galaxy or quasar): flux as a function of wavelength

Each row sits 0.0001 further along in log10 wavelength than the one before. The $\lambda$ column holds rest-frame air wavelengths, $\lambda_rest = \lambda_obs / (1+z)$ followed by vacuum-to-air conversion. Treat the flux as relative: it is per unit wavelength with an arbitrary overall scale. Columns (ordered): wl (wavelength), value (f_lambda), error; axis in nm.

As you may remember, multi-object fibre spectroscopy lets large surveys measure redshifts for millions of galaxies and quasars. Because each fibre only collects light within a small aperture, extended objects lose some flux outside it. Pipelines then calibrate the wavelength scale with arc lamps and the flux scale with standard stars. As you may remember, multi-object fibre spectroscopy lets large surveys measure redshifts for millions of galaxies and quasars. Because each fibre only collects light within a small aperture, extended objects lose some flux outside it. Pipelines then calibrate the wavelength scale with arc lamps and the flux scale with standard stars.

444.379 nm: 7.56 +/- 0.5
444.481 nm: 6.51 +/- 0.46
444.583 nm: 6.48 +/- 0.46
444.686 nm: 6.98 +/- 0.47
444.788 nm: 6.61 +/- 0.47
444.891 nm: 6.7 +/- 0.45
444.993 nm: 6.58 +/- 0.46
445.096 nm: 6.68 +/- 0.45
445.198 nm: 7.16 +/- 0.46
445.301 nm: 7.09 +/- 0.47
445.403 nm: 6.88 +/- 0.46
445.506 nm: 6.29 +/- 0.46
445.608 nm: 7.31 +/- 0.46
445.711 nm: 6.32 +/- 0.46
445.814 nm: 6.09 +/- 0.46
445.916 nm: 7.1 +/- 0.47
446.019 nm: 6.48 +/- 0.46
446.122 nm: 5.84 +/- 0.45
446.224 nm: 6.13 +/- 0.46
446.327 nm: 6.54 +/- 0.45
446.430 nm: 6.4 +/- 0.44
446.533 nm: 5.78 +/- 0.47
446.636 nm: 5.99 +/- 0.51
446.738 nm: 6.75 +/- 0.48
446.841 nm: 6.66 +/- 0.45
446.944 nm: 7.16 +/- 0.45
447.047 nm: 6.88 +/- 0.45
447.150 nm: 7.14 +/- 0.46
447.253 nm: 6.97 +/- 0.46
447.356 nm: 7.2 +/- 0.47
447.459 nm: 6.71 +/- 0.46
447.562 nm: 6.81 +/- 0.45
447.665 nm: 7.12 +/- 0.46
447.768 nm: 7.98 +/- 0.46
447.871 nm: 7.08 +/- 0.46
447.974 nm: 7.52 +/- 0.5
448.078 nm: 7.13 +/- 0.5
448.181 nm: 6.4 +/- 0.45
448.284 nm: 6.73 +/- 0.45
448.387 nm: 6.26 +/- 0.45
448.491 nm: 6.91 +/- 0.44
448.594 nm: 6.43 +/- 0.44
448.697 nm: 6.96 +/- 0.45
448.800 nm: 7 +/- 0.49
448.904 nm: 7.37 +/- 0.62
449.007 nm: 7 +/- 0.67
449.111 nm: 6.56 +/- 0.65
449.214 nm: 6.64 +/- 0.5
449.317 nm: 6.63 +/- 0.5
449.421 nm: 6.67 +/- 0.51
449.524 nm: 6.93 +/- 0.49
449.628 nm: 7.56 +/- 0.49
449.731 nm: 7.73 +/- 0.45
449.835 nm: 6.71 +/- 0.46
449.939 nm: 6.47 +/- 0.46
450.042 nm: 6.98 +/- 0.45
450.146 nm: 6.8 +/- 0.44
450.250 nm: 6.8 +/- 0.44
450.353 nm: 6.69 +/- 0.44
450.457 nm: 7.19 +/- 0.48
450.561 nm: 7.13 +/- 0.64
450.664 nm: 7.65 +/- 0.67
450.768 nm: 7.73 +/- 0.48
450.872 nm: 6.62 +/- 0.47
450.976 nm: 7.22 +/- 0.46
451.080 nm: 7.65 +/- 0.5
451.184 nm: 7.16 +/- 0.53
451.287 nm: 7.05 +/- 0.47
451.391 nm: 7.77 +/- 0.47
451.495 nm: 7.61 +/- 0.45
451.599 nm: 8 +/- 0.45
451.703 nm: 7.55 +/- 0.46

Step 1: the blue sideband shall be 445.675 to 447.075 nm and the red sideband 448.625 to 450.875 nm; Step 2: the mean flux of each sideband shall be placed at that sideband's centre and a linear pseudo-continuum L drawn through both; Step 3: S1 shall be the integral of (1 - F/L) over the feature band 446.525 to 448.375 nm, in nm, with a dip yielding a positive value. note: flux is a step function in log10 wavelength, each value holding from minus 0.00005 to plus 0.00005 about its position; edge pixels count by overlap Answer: -0.081 nm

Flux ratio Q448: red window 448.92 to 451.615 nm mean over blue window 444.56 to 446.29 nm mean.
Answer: 1.07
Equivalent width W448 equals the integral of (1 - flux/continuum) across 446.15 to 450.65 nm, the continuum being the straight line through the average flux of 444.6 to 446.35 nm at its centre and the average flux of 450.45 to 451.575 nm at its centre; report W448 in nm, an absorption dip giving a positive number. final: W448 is 0.11 nm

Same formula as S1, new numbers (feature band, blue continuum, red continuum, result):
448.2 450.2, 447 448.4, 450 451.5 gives 0.071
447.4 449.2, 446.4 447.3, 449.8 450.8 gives -0.037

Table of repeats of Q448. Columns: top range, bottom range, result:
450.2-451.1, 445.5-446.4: 1.11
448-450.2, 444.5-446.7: 1.05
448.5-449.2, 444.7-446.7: 1.05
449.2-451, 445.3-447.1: 1.07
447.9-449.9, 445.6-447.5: 1.05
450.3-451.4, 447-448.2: 1.02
